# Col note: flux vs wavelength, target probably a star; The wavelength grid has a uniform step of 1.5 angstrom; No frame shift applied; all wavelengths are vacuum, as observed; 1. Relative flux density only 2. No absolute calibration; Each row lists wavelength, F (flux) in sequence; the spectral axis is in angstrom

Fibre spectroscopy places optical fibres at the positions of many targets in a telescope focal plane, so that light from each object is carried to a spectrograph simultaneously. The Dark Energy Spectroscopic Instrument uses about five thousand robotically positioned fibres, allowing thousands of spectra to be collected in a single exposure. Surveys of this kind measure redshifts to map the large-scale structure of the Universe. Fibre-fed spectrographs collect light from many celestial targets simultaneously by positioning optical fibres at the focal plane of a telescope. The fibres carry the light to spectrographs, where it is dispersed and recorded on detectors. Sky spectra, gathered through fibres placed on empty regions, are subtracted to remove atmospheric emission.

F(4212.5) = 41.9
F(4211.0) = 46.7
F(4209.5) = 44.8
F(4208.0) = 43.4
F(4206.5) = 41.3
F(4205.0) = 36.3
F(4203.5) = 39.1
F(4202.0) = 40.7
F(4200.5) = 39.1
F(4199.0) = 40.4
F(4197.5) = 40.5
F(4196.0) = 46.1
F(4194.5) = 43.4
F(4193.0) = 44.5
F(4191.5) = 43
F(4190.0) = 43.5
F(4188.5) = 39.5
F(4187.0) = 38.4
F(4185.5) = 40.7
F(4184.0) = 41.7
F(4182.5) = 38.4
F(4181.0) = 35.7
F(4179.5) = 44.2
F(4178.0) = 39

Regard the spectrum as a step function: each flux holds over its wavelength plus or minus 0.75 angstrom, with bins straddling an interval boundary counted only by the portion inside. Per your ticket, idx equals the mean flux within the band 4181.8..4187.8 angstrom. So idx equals 39.8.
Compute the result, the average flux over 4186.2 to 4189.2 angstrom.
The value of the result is 39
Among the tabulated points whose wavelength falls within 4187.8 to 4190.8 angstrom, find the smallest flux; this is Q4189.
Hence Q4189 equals 39.5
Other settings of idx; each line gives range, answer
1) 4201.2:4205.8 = 38.7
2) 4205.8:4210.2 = 43.2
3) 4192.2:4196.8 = 44.6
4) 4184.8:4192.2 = 41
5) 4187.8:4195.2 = 42.8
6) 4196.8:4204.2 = 40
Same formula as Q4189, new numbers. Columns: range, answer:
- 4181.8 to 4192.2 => 38.4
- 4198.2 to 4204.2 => 39.1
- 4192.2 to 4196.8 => 43.4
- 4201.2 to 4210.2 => 36.3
